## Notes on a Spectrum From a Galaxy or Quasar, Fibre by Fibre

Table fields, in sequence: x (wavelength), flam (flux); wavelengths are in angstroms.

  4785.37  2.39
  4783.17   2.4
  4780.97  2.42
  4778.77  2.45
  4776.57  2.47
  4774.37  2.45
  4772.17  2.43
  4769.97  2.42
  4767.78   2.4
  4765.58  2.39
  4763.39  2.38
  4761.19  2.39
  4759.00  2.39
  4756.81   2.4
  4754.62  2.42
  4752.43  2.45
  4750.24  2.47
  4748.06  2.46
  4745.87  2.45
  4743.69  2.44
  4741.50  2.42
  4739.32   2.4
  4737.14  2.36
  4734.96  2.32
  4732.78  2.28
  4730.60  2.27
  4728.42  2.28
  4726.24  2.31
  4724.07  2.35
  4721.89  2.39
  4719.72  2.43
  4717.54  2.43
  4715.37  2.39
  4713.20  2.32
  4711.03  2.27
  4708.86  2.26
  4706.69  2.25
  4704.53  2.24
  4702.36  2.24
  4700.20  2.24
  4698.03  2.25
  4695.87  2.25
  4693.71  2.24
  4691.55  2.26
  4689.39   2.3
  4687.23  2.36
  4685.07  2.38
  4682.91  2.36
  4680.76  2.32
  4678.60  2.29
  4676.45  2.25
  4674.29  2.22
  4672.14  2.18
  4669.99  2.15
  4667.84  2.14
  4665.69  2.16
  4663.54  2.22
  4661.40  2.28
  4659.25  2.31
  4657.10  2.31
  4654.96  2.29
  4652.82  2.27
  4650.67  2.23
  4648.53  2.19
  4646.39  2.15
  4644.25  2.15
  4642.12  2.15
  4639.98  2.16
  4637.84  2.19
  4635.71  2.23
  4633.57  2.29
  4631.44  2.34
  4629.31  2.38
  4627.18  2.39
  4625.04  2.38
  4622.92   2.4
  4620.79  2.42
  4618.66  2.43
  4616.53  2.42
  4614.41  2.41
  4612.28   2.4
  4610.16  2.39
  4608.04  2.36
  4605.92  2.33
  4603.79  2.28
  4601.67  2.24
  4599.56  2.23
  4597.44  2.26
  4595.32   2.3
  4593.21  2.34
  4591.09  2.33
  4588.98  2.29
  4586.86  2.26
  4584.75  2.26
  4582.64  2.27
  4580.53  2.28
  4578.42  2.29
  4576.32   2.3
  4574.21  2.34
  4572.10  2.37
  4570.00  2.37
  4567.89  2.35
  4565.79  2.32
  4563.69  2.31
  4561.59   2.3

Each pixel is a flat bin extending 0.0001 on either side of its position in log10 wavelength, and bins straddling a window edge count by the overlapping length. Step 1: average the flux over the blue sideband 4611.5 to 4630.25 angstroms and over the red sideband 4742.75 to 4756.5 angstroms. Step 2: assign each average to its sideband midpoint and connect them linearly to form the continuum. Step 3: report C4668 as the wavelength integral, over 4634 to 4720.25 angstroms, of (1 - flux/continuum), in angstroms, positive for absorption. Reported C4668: 5.9 angstroms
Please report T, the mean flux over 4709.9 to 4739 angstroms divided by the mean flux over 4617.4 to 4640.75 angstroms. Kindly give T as 1.0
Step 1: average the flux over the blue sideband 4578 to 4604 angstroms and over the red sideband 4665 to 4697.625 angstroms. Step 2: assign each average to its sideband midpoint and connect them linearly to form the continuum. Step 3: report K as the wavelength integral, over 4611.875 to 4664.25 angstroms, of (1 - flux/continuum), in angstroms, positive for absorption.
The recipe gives -0.60 angstroms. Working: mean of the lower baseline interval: 2.28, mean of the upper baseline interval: 2.26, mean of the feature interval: 2.29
